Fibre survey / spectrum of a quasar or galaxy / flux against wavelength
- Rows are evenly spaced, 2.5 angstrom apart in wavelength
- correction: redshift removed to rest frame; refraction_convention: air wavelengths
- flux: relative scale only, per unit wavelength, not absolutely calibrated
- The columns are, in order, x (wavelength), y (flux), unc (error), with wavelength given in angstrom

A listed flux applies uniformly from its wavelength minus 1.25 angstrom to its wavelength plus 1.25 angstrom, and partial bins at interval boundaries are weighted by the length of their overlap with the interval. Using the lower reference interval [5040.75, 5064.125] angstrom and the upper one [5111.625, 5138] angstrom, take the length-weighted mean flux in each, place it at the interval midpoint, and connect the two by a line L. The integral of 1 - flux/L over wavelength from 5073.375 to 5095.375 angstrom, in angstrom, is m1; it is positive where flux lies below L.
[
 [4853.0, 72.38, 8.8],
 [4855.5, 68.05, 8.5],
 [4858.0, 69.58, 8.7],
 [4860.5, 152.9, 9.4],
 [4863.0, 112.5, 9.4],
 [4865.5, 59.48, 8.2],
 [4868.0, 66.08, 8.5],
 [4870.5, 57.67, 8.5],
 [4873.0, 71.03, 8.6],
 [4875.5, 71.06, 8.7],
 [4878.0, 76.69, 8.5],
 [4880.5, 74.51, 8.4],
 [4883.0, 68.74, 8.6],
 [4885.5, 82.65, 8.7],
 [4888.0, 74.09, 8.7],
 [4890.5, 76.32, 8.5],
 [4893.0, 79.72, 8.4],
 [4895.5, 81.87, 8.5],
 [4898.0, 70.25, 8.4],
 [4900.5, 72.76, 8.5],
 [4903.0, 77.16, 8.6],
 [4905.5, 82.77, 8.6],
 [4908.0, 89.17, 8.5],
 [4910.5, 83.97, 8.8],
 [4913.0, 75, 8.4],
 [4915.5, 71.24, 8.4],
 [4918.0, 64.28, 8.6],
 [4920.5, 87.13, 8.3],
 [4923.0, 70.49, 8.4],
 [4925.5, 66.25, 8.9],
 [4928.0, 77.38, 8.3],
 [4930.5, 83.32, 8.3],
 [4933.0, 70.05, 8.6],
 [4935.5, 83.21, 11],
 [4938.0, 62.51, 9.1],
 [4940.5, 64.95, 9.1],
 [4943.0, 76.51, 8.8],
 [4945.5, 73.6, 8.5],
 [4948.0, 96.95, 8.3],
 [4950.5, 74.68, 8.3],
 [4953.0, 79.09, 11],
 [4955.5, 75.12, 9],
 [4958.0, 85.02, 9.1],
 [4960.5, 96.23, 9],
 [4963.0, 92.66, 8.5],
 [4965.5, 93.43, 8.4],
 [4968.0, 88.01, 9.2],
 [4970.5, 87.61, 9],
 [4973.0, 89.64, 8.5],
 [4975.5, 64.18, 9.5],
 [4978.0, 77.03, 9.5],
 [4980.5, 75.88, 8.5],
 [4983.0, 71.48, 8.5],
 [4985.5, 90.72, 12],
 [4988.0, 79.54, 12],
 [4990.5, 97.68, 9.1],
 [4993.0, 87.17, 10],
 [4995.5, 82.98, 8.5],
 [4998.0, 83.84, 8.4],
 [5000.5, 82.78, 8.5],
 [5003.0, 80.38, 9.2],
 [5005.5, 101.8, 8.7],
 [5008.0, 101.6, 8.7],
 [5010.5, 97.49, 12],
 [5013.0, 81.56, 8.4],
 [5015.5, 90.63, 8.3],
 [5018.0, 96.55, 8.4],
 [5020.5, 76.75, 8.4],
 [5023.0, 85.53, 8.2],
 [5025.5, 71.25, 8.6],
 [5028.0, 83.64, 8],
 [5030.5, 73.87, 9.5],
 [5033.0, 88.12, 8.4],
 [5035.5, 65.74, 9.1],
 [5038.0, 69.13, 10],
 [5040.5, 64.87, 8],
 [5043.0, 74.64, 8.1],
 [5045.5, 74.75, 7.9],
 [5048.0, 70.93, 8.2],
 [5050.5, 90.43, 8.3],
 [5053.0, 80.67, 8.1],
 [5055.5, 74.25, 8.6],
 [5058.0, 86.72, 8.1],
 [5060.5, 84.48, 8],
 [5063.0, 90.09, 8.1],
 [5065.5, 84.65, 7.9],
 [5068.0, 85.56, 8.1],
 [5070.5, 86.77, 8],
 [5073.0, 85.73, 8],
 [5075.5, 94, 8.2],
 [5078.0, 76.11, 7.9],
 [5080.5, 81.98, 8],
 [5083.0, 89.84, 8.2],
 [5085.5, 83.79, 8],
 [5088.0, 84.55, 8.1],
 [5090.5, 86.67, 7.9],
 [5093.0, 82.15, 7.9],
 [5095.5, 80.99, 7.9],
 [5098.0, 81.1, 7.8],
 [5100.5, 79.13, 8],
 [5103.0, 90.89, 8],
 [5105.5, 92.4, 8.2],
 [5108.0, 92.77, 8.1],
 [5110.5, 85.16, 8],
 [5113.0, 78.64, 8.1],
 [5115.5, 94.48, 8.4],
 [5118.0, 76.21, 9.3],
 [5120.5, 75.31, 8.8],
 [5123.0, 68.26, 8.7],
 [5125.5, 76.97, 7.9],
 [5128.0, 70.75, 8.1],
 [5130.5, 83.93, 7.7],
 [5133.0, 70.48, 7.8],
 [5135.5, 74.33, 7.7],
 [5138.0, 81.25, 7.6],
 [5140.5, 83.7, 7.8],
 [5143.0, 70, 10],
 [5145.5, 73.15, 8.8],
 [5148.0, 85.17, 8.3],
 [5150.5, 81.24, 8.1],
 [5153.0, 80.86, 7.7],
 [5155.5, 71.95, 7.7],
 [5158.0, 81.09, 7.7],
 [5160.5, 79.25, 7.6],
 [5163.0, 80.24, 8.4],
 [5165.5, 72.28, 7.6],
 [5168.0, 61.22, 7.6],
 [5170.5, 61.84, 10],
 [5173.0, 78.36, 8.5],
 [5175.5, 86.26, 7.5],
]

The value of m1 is -1.7 angstrom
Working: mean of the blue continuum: 80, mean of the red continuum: 77.2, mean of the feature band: 84.7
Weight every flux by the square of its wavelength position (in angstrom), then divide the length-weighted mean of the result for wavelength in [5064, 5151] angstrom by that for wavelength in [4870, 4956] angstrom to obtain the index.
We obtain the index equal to 1.2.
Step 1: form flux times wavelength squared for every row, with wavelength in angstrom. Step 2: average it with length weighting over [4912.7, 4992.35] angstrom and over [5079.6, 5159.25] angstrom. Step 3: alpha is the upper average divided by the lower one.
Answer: 1.1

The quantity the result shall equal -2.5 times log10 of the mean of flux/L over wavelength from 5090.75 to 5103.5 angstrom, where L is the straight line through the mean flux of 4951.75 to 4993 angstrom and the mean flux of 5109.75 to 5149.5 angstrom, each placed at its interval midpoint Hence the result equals -0.05 mag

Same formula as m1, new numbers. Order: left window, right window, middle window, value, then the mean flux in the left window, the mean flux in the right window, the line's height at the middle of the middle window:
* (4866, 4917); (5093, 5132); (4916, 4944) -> 1.1 angstrom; 74.9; 81.7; 76.1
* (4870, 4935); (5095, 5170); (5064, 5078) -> -1.5 angstrom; 75.5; 78.9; 78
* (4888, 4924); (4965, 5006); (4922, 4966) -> 0.9 angstrom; 77.2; 83.9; 80.4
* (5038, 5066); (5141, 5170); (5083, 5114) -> -3.0 angstrom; 79.1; 75.9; 77.6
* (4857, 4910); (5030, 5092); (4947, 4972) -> -2.0 angstrom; 79.5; 81.2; 80.2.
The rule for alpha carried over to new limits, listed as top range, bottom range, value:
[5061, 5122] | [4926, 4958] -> 1.18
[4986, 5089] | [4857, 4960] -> 1.13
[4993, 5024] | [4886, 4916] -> 1.18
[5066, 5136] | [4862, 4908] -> 1.19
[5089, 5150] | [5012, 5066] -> 1.04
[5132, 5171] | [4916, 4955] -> 1.10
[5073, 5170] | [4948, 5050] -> 1.02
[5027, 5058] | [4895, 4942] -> 1.06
